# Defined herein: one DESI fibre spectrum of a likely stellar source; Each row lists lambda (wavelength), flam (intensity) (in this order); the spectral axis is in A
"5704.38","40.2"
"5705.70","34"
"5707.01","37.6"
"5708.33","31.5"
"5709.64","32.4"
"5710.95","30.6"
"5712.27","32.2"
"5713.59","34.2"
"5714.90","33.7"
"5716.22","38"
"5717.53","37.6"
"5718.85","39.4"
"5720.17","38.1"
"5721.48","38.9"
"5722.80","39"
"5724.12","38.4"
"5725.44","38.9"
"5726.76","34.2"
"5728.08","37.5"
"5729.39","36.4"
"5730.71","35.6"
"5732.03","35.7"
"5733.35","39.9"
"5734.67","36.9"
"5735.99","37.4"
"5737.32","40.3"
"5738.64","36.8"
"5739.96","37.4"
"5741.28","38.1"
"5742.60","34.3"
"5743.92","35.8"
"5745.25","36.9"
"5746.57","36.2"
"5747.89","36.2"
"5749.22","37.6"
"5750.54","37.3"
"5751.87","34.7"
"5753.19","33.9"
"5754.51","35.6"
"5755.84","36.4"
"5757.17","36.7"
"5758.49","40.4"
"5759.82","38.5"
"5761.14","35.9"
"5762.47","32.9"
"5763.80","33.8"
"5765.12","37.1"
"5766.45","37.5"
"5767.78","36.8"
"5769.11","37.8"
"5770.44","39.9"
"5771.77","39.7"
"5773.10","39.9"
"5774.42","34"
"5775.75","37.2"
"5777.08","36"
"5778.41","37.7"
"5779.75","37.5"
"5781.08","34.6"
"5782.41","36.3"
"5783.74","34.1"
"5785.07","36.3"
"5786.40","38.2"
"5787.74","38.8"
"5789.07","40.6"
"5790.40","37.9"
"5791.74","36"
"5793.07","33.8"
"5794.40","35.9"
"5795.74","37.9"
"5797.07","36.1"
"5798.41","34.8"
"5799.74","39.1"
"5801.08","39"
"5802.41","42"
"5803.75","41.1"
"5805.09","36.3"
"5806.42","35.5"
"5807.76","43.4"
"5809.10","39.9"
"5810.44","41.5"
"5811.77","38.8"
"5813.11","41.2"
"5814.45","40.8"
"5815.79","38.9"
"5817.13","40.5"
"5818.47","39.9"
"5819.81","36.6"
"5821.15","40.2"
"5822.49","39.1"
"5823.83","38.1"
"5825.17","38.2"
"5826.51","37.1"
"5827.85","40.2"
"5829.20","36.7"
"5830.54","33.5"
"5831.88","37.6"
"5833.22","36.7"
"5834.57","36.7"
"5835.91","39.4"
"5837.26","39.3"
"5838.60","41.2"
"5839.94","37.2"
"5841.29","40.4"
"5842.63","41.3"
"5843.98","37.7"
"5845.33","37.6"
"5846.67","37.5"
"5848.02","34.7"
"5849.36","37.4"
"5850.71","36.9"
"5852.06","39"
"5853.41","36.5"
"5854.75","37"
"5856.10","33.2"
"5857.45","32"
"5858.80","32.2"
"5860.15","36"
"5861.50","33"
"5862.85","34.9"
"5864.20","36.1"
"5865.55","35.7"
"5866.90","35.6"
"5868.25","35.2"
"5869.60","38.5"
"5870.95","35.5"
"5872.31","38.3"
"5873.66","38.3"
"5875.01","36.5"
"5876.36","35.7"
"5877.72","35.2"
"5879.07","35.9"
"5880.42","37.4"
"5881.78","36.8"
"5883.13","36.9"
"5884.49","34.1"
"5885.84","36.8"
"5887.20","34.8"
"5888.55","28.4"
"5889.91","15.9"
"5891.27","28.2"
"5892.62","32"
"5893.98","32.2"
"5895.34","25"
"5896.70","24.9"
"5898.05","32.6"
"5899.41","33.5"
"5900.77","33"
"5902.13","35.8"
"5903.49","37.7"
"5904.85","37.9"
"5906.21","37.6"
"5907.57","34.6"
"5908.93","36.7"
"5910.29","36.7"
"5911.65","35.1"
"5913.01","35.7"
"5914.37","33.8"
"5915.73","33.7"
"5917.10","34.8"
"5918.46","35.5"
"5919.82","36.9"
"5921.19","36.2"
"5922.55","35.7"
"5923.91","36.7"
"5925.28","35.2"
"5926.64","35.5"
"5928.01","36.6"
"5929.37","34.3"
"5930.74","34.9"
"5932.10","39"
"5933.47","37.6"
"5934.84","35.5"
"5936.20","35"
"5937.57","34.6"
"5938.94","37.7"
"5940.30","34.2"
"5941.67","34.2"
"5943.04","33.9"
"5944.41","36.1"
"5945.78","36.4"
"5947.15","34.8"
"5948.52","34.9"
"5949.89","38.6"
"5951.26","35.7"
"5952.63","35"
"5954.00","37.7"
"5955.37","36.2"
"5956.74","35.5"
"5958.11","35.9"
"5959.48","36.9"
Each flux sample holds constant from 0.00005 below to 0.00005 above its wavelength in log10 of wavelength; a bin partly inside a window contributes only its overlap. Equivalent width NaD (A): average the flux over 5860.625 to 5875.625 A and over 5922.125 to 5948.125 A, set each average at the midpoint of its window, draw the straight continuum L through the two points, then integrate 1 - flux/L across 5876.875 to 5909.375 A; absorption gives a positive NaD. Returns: 2.6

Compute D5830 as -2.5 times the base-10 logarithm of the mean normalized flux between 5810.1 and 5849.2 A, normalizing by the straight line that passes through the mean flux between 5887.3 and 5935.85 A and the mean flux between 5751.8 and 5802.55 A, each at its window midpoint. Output -0.08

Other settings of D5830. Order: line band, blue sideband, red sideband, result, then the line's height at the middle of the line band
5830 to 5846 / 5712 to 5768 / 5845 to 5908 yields -0.093 mag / 35.1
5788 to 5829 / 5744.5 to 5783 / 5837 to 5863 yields -0.056 mag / 36.7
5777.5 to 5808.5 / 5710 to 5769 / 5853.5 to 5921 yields -0.052 mag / 35.8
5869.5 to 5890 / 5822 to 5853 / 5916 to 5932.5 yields 0.055 mag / 36.9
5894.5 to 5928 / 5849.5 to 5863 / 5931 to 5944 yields 0.028 mag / 35.5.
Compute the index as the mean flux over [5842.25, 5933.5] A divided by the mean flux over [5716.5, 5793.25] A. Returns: 0.94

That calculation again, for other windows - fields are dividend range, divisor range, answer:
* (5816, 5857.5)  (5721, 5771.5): 1.02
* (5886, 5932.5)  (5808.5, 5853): 0.88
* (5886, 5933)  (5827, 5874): 0.92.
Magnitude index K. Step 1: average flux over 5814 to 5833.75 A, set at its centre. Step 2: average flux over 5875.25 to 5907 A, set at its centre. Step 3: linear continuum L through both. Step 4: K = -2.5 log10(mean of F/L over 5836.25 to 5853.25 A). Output -0.05 mag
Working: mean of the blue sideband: 38.3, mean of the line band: 38.3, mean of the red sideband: 33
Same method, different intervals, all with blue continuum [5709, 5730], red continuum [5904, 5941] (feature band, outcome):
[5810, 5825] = -0.10 mag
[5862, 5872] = 0.00 mag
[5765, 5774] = -0.06 mag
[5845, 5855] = -0.03 mag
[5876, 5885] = 0.00 mag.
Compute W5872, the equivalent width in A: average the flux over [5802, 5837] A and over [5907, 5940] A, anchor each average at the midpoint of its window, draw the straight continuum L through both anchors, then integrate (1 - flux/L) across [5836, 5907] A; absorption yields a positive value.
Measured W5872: 4.2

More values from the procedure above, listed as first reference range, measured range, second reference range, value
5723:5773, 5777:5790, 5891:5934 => -0.2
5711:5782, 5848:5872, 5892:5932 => -0.2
